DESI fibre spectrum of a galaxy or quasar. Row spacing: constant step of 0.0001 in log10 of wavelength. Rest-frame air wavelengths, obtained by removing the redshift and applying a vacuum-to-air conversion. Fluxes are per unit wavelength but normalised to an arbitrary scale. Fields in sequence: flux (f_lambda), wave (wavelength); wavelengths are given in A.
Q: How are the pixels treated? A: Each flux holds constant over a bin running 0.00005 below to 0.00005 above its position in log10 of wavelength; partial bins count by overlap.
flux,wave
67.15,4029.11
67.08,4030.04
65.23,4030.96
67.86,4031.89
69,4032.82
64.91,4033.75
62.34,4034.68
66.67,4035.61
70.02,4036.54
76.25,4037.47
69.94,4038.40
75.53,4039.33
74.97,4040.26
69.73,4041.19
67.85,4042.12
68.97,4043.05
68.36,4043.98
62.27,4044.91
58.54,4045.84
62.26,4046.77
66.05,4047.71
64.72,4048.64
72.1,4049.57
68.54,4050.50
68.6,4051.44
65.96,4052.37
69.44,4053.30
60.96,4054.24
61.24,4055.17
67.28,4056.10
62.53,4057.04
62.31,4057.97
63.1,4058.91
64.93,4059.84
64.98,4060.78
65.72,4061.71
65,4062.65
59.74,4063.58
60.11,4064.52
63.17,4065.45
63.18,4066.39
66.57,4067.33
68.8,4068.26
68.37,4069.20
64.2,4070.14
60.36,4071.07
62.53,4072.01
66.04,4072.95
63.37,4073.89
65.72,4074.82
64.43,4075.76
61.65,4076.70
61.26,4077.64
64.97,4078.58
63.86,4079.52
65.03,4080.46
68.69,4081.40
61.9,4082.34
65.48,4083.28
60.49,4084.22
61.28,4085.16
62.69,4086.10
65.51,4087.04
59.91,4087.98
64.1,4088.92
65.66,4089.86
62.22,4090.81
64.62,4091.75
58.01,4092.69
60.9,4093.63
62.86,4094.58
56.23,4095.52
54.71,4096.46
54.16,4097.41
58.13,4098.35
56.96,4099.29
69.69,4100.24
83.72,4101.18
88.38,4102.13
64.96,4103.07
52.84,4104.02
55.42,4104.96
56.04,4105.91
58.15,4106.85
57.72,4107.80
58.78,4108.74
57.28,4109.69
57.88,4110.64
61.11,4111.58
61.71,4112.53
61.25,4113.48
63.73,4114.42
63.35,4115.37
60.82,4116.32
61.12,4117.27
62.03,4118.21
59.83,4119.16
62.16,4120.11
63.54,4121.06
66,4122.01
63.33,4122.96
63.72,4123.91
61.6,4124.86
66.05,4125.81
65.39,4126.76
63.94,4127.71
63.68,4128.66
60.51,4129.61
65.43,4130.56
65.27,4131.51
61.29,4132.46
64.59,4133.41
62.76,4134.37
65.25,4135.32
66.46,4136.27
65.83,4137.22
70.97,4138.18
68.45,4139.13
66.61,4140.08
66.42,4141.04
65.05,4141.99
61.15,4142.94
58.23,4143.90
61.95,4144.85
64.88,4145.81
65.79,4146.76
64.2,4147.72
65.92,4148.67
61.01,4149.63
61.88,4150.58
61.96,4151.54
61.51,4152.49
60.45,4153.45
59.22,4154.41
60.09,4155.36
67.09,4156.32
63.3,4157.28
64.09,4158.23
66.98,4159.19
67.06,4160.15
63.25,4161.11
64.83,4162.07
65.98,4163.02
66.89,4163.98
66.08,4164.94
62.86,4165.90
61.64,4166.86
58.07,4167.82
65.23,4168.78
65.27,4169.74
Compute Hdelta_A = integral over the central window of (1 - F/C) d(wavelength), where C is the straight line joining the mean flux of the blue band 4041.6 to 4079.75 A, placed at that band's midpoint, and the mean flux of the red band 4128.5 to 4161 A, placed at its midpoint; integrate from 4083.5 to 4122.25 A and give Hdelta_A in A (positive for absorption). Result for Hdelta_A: 1.5 A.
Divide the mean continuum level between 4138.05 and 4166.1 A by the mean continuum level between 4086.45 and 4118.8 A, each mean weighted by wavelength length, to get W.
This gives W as 1.04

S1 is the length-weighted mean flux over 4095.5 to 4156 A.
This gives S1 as 62.9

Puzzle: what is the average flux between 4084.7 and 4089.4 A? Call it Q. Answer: 62.8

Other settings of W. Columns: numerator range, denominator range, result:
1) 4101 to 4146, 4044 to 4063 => 0.98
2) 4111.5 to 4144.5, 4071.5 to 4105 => 1.01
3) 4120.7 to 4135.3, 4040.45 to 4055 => 0.96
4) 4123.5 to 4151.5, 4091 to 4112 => 1.05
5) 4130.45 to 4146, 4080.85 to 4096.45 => 1.04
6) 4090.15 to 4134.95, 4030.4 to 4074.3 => 0.94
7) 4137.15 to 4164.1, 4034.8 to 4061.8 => 0.96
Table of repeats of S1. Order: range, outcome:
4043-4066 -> 64.6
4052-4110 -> 63.1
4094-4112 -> 61.3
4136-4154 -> 64.1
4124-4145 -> 64.4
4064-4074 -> 64.2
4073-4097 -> 62.6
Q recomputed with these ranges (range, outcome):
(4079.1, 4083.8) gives 64.9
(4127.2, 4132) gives 63.8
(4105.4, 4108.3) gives 57.3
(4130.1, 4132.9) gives 64.1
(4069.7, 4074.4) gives 63.4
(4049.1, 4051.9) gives 69.7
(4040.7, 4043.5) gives 69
